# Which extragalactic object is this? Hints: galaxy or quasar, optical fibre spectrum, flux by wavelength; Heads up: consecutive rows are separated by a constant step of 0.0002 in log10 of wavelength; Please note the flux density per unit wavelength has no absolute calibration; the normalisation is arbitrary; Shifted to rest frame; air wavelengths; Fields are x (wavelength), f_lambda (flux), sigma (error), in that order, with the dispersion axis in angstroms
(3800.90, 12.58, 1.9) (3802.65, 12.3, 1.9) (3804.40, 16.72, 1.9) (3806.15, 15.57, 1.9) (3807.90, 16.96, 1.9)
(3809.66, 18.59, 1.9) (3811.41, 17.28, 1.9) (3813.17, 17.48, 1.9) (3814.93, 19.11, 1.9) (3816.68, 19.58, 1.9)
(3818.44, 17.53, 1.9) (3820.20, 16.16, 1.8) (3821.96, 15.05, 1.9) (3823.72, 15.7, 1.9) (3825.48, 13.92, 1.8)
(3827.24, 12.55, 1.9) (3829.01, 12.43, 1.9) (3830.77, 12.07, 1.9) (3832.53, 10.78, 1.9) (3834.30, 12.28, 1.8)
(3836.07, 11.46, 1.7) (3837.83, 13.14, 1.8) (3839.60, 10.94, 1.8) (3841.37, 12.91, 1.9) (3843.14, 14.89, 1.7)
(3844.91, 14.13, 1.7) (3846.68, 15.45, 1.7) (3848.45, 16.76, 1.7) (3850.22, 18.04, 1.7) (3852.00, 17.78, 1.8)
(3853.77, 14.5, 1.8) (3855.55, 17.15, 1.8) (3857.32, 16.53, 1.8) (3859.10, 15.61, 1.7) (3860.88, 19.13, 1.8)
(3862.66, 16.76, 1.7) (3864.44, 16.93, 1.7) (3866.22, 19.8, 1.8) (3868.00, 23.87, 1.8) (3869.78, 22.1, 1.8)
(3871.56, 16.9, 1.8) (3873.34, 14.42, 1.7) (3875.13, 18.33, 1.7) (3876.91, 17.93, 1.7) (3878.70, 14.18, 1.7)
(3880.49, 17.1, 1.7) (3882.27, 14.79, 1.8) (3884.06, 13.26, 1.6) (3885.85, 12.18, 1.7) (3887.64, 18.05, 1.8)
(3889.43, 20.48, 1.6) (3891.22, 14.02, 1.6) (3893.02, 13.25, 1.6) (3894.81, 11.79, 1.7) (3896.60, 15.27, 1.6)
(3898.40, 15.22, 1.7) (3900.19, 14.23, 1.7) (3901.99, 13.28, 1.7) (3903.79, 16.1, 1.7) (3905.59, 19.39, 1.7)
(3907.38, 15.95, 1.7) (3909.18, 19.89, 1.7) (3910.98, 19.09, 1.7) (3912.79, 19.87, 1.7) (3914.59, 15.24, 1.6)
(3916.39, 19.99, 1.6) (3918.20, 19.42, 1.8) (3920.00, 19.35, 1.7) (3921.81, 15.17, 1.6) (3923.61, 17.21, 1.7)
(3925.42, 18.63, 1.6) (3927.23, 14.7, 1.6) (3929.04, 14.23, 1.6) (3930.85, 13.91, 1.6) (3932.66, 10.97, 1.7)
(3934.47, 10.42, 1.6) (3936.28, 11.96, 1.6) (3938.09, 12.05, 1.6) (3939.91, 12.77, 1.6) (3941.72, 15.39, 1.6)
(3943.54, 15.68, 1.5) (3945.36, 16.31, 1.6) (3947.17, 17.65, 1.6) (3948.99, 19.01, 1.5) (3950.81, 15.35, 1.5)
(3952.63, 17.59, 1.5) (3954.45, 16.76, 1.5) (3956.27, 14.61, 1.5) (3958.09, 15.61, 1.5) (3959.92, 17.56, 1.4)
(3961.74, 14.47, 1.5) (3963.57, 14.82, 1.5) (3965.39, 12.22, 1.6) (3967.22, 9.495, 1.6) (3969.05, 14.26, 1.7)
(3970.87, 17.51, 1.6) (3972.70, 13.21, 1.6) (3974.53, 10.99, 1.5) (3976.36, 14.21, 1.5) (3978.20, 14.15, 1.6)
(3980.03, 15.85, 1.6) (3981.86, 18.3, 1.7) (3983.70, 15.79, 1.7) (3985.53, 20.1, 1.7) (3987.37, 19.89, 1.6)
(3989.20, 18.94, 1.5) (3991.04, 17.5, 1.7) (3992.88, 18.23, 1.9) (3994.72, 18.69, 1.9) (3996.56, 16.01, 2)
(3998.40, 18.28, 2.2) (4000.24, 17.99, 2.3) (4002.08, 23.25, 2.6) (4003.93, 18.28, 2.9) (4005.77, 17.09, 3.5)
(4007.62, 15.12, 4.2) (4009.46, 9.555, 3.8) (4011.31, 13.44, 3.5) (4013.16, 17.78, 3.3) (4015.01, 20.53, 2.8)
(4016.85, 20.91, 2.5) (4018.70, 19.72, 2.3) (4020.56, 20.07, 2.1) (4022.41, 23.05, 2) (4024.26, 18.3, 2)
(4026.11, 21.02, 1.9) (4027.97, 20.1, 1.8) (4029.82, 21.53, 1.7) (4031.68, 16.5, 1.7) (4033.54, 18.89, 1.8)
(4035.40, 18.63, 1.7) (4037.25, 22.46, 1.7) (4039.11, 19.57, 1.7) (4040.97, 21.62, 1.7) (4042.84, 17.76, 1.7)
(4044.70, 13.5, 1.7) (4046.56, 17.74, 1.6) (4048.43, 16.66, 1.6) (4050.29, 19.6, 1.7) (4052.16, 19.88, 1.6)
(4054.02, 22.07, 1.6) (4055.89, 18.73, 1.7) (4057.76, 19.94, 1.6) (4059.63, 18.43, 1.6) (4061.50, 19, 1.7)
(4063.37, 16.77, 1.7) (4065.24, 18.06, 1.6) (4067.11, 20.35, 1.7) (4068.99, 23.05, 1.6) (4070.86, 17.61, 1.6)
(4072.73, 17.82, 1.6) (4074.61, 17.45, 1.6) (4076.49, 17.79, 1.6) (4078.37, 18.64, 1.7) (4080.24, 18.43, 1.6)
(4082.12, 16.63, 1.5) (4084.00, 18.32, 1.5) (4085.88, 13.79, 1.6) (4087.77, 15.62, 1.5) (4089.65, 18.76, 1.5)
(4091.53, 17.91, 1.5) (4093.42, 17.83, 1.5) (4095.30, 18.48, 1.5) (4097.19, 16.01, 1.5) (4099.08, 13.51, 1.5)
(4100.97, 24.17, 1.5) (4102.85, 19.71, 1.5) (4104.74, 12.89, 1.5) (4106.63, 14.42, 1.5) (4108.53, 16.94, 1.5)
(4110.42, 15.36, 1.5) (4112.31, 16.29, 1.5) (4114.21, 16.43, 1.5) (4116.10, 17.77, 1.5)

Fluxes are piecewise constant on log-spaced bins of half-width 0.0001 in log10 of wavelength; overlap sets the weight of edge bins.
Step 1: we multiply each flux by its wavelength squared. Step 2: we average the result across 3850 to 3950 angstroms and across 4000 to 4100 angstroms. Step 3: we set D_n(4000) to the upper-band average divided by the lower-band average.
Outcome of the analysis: 1.22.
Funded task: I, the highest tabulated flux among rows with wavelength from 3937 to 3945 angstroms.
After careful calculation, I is 15.68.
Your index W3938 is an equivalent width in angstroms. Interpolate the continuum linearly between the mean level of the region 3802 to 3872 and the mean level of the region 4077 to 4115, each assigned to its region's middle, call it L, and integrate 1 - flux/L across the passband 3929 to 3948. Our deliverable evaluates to 3.1 angstroms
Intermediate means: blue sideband 15.9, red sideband 17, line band 13.7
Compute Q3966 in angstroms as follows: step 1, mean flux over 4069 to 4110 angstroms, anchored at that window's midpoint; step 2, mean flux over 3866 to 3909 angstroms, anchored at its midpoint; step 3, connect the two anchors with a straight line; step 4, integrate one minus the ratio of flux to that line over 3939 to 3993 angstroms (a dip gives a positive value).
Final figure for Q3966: 3.1 angstroms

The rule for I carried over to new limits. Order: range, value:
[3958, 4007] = 23.25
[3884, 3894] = 20.48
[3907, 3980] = 19.99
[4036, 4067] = 22.46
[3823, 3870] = 23.87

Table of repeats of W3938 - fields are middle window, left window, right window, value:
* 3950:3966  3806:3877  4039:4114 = 1.4 angstroms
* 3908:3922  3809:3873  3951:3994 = -2.5 angstroms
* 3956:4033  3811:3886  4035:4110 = 1.3 angstroms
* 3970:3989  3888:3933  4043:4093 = 1.2 angstroms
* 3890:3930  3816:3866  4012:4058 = 0.4 angstroms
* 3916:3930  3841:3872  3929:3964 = -1.5 angstroms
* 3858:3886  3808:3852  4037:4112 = -3.0 angstroms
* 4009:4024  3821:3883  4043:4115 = -1.1 angstroms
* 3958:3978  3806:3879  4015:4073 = 4.6 angstroms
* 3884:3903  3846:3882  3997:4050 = 3.2 angstroms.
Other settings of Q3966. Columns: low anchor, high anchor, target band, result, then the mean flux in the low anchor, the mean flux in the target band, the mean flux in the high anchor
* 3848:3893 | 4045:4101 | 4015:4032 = -2.3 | 17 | 20.3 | 18.1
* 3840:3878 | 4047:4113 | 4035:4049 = -0.6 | 17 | 18.5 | 17.9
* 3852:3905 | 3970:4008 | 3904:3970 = 4.0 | 16.4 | 15.8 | 17.1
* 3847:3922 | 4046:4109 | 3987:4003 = -1.1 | 16.9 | 18.7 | 18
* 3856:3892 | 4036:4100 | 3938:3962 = 2.2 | 17.1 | 15.9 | 18.2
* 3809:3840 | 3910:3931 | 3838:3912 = -0.6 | 14.8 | 16.3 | 17.4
